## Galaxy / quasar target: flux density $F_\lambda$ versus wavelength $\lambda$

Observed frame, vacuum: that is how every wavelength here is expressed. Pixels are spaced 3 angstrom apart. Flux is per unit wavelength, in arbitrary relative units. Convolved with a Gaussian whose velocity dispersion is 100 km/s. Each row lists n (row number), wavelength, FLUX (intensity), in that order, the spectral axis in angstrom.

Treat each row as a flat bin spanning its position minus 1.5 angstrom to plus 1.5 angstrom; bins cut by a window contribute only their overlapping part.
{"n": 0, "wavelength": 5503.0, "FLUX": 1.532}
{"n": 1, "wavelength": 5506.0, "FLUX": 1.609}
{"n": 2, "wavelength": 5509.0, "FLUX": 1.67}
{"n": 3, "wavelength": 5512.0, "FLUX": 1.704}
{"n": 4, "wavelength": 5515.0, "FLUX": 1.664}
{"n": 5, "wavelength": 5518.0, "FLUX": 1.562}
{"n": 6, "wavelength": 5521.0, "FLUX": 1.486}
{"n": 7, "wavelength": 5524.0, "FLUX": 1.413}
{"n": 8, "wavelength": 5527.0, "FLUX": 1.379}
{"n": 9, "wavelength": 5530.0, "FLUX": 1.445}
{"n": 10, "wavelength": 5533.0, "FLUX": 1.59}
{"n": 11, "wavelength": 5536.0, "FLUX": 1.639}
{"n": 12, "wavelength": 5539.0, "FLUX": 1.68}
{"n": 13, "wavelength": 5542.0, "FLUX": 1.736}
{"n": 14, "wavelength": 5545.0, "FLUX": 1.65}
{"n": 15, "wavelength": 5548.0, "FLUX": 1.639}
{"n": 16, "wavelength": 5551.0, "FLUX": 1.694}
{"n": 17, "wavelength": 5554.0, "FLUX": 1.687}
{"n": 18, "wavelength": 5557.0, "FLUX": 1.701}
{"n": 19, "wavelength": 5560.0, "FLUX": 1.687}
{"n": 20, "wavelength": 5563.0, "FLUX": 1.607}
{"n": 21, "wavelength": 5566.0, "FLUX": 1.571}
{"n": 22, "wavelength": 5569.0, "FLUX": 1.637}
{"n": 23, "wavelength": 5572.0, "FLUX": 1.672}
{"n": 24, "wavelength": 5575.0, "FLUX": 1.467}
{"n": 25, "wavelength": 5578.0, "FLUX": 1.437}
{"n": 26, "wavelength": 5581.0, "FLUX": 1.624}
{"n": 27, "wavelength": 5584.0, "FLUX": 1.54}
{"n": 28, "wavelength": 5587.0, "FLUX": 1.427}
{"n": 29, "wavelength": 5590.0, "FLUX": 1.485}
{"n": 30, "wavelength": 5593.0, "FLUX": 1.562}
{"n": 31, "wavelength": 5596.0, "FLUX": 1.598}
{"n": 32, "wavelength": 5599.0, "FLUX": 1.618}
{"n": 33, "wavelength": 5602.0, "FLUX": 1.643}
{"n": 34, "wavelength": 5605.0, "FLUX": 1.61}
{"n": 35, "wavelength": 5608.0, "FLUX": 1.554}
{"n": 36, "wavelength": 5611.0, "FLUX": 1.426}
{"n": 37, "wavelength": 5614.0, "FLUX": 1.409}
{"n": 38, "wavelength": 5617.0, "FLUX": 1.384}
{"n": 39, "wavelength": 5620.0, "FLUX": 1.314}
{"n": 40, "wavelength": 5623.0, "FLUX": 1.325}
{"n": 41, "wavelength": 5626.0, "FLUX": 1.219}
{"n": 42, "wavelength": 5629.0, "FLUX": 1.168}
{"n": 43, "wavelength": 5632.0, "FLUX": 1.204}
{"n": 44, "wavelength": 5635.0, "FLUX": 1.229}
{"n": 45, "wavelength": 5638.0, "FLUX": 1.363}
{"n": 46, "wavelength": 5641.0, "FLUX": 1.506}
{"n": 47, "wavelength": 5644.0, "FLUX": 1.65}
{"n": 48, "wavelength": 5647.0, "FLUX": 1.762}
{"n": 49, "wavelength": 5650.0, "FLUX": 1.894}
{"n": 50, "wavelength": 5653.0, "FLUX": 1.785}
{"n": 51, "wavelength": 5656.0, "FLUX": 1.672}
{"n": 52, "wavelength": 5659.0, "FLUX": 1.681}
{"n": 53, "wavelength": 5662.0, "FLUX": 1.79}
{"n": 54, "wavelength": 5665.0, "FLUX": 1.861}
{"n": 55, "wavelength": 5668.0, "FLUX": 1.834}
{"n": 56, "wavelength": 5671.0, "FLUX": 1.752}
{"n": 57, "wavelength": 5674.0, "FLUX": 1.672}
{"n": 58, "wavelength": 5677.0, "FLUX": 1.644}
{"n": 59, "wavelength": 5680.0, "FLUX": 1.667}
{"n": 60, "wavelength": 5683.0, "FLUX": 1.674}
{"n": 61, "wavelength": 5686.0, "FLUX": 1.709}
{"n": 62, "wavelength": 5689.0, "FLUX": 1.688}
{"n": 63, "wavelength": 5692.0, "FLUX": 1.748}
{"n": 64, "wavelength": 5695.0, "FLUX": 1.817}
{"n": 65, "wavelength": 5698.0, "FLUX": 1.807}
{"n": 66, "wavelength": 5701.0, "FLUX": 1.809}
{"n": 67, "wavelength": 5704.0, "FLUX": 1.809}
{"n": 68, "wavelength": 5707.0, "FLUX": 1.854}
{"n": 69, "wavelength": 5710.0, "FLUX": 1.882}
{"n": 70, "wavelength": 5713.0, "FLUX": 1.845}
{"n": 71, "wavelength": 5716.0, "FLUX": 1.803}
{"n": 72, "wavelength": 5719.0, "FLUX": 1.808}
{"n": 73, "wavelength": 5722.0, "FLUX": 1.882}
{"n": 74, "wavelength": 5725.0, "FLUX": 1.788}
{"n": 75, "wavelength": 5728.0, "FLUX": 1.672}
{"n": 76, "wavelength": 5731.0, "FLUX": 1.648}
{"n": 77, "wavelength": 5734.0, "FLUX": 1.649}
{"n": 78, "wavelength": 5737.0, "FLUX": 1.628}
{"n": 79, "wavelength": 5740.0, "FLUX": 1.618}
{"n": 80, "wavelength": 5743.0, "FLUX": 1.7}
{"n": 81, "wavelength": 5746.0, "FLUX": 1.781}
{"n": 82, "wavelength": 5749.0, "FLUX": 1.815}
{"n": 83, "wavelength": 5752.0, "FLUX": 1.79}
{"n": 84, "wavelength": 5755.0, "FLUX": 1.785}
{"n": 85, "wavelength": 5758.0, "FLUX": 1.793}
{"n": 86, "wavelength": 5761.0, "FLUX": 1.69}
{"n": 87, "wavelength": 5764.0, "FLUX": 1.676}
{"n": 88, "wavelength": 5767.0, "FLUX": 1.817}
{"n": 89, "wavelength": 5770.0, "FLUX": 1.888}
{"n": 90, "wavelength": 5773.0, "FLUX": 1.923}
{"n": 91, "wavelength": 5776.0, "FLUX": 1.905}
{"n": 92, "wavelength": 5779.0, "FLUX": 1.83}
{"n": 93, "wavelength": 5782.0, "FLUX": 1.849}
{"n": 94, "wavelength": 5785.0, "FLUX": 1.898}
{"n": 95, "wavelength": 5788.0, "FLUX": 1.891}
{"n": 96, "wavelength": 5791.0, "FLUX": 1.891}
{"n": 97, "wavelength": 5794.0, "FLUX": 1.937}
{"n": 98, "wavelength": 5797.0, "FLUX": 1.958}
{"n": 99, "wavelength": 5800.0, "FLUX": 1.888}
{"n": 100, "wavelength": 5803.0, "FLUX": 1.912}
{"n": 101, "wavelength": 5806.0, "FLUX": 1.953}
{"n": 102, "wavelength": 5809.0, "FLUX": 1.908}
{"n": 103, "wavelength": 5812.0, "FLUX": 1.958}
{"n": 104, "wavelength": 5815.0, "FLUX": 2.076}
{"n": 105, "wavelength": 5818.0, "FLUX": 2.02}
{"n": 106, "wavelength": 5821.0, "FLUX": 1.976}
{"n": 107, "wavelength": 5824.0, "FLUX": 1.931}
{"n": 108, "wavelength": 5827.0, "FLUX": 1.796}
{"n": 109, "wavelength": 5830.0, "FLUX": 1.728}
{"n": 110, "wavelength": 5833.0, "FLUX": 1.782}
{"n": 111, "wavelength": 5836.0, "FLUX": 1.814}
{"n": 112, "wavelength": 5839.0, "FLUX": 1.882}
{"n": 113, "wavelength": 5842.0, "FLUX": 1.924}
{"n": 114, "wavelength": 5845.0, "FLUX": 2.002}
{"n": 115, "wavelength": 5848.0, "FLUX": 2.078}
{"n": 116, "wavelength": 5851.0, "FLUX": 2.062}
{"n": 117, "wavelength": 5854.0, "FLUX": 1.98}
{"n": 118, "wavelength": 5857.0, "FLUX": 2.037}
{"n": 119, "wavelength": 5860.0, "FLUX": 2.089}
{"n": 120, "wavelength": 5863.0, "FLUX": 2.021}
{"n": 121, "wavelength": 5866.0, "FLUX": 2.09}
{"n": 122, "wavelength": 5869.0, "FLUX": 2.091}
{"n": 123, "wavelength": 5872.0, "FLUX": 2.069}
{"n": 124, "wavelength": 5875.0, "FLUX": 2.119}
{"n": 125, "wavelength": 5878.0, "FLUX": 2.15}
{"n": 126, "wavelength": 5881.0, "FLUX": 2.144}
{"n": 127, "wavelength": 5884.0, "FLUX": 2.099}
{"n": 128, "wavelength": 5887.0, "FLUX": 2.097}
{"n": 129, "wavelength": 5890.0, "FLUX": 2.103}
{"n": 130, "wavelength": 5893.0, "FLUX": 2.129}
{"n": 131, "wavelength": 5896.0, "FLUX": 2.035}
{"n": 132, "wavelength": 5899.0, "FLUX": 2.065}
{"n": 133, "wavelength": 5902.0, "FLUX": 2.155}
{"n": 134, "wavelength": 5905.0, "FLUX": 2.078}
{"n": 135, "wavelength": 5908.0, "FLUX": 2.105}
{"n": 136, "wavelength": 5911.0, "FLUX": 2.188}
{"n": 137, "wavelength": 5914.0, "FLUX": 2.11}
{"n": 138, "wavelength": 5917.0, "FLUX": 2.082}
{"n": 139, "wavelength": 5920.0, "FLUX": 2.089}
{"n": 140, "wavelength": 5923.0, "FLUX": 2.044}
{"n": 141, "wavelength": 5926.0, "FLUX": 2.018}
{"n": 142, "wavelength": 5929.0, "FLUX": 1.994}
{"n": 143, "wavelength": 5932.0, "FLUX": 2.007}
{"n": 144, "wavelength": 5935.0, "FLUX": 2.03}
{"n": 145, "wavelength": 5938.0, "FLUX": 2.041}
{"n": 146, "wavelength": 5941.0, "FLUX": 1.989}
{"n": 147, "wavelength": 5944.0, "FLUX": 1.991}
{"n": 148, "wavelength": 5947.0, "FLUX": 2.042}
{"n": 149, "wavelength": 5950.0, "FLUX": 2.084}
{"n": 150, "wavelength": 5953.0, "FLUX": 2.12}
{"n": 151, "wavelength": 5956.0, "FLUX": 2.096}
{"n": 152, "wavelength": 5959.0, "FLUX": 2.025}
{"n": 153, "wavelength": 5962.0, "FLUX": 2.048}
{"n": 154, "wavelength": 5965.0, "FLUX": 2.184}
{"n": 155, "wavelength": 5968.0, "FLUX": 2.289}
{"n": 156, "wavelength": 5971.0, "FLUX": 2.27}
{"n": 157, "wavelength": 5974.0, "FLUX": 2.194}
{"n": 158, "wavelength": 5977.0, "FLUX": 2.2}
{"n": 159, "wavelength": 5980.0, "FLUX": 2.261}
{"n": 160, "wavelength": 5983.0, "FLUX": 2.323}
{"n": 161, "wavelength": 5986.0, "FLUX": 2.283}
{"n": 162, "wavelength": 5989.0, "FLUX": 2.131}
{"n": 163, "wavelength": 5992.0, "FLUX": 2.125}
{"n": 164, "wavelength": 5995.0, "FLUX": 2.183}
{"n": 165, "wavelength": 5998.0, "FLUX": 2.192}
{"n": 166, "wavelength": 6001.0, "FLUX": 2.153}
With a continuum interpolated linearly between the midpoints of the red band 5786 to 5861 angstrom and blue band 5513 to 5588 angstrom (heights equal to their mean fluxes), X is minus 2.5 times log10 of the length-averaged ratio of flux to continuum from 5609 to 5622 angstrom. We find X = 0.20 mag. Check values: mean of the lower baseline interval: 1.59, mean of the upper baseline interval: 1.94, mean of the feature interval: 1.39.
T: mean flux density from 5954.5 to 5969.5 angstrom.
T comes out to 2.13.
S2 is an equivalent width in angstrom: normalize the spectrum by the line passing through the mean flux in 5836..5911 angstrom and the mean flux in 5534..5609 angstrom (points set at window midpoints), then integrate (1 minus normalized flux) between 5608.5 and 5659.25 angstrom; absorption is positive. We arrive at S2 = 7.1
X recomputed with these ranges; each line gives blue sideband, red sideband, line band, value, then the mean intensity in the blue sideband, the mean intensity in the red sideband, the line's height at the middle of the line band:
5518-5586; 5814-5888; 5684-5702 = 0.01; 1.59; 2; 1.78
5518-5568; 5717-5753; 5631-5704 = 0.00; 1.6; 1.73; 1.69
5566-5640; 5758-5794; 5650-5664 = -0.11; 1.46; 1.84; 1.58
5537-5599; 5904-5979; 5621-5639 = 0.33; 1.61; 2.09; 1.69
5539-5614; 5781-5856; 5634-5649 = 0.11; 1.59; 1.93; 1.68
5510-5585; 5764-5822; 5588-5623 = 0.12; 1.6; 1.91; 1.67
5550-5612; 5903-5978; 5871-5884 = -0.06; 1.58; 2.09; 2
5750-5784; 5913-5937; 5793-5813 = -0.04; 1.81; 2.05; 1.87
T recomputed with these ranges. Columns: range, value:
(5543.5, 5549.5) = 1.64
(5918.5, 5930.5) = 2.04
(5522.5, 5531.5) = 1.41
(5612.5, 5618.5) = 1.4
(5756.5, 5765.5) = 1.72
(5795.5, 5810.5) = 1.92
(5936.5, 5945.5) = 2.01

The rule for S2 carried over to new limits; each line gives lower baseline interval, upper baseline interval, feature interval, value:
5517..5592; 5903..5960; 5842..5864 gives -0.8 angstrom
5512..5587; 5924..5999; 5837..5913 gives -2.2 angstrom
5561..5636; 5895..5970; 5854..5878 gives -1.4 angstrom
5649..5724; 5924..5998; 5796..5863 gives 0.4 angstrom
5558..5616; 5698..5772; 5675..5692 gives 0.1 angstrom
